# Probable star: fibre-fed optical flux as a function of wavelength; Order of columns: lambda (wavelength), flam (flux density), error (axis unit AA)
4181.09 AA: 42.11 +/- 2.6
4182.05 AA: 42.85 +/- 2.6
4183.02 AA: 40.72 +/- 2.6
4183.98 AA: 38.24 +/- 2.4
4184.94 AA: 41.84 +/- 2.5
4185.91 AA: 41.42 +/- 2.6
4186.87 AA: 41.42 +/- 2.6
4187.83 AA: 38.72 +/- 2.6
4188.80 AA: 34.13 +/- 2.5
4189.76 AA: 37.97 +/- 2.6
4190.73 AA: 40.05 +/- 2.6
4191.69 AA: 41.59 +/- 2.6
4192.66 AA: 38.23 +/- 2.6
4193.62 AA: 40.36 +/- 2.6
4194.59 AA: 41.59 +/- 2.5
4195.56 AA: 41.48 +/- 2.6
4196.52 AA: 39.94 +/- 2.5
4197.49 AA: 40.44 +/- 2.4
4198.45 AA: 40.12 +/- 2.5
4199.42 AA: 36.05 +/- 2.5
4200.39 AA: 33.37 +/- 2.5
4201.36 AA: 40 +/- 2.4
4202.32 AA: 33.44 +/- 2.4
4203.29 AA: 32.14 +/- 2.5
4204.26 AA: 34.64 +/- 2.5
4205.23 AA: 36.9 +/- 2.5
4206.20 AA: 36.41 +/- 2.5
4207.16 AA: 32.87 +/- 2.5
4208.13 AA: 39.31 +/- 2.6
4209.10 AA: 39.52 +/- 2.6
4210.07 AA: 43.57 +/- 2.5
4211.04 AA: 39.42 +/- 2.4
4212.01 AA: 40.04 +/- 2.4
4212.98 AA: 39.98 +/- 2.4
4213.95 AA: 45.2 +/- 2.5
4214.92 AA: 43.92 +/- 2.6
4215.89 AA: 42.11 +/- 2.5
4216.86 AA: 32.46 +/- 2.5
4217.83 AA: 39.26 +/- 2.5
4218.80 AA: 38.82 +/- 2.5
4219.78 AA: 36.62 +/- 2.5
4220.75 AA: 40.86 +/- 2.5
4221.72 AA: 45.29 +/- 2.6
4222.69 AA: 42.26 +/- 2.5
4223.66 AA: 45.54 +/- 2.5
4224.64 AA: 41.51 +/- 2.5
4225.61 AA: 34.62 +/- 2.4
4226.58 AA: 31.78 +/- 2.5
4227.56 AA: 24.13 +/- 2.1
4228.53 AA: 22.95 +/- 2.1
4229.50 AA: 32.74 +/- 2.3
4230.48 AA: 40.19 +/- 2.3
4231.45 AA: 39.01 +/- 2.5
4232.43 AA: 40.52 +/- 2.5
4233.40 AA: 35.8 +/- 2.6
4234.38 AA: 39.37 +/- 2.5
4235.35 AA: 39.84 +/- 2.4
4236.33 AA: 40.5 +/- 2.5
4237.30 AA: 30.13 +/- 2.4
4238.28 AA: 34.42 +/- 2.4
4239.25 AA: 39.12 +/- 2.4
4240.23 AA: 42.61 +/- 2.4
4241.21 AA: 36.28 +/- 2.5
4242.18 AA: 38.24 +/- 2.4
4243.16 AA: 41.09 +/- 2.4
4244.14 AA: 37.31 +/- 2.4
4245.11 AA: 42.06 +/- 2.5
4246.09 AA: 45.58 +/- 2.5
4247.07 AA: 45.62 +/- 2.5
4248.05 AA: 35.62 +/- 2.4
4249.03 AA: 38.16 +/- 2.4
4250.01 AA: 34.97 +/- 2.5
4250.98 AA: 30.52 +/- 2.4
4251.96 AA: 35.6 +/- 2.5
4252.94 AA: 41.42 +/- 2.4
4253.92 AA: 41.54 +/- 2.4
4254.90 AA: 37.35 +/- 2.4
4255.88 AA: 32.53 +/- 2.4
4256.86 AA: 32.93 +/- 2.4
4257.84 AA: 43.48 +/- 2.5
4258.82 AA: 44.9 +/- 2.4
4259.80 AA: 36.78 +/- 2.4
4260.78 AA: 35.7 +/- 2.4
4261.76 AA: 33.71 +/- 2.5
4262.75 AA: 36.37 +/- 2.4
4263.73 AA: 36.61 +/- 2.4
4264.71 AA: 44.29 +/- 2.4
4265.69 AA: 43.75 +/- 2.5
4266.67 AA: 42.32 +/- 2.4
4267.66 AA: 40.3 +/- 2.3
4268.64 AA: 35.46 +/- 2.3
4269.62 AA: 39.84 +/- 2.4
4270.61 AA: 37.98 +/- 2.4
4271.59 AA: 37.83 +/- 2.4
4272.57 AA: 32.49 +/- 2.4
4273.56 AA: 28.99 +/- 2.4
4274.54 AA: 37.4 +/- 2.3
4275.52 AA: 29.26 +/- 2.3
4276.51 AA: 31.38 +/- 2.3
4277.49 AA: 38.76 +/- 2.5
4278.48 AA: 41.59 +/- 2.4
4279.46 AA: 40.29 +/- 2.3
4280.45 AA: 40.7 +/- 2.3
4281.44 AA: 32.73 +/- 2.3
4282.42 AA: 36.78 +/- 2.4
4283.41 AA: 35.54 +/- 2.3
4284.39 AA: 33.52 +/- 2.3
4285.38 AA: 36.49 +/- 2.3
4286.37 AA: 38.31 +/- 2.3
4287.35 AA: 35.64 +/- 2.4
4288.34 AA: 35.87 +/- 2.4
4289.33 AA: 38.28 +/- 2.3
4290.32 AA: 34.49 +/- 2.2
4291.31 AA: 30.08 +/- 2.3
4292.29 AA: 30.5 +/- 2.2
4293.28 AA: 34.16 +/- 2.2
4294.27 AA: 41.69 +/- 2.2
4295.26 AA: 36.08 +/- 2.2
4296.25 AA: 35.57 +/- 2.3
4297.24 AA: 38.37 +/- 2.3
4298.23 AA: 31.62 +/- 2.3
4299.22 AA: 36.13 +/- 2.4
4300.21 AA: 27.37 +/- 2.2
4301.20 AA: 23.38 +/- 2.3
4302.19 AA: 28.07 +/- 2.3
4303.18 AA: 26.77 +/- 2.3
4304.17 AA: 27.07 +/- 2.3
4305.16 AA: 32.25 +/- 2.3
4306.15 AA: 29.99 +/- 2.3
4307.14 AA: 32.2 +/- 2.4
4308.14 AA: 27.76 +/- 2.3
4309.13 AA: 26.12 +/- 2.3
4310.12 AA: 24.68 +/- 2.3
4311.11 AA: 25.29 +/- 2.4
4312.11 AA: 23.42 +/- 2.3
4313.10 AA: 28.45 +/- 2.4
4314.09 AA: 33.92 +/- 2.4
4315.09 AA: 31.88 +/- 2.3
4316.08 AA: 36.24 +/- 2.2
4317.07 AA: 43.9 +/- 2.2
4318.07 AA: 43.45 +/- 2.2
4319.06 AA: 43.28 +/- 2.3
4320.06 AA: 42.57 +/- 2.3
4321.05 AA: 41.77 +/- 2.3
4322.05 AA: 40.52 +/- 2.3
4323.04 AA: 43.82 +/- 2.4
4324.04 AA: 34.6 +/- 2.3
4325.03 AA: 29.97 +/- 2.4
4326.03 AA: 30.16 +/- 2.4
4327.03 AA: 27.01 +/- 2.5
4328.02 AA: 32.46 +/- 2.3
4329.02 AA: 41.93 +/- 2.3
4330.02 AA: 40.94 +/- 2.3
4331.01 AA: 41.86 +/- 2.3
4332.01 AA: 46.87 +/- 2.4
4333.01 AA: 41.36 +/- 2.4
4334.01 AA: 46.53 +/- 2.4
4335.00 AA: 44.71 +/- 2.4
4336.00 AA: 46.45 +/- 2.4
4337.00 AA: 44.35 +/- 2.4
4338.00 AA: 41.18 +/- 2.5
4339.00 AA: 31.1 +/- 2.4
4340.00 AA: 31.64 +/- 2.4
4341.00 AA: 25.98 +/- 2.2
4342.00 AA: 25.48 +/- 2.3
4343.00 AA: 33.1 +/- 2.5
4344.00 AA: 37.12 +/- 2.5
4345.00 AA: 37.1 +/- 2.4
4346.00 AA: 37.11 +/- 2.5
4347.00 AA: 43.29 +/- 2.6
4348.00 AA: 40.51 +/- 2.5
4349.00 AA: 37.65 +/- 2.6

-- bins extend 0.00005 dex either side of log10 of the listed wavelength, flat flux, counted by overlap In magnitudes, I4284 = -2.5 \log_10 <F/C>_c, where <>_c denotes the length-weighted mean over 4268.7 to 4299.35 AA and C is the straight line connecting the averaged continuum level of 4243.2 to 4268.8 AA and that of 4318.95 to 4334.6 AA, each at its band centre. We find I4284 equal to 0.09 mag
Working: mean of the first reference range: 38.7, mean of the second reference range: 39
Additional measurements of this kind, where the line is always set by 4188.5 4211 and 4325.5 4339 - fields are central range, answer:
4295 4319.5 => 0.25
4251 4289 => 0.06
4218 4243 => 0.03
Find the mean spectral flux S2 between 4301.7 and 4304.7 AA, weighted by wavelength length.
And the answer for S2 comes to 27.4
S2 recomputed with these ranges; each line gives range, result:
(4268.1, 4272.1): 37.8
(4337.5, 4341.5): 32.4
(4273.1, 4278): 33.2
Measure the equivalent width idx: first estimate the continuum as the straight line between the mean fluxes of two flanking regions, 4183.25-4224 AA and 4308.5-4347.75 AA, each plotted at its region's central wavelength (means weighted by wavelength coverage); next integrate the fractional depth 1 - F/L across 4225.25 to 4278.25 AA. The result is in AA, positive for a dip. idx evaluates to 1.4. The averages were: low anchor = 39.2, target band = 37.1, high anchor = 36.5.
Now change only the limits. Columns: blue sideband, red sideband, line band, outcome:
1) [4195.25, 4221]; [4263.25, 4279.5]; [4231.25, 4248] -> -0.5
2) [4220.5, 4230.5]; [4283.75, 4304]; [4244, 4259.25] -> -1.5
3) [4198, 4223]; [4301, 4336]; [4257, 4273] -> -0.9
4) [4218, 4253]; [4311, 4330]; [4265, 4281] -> -0.2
